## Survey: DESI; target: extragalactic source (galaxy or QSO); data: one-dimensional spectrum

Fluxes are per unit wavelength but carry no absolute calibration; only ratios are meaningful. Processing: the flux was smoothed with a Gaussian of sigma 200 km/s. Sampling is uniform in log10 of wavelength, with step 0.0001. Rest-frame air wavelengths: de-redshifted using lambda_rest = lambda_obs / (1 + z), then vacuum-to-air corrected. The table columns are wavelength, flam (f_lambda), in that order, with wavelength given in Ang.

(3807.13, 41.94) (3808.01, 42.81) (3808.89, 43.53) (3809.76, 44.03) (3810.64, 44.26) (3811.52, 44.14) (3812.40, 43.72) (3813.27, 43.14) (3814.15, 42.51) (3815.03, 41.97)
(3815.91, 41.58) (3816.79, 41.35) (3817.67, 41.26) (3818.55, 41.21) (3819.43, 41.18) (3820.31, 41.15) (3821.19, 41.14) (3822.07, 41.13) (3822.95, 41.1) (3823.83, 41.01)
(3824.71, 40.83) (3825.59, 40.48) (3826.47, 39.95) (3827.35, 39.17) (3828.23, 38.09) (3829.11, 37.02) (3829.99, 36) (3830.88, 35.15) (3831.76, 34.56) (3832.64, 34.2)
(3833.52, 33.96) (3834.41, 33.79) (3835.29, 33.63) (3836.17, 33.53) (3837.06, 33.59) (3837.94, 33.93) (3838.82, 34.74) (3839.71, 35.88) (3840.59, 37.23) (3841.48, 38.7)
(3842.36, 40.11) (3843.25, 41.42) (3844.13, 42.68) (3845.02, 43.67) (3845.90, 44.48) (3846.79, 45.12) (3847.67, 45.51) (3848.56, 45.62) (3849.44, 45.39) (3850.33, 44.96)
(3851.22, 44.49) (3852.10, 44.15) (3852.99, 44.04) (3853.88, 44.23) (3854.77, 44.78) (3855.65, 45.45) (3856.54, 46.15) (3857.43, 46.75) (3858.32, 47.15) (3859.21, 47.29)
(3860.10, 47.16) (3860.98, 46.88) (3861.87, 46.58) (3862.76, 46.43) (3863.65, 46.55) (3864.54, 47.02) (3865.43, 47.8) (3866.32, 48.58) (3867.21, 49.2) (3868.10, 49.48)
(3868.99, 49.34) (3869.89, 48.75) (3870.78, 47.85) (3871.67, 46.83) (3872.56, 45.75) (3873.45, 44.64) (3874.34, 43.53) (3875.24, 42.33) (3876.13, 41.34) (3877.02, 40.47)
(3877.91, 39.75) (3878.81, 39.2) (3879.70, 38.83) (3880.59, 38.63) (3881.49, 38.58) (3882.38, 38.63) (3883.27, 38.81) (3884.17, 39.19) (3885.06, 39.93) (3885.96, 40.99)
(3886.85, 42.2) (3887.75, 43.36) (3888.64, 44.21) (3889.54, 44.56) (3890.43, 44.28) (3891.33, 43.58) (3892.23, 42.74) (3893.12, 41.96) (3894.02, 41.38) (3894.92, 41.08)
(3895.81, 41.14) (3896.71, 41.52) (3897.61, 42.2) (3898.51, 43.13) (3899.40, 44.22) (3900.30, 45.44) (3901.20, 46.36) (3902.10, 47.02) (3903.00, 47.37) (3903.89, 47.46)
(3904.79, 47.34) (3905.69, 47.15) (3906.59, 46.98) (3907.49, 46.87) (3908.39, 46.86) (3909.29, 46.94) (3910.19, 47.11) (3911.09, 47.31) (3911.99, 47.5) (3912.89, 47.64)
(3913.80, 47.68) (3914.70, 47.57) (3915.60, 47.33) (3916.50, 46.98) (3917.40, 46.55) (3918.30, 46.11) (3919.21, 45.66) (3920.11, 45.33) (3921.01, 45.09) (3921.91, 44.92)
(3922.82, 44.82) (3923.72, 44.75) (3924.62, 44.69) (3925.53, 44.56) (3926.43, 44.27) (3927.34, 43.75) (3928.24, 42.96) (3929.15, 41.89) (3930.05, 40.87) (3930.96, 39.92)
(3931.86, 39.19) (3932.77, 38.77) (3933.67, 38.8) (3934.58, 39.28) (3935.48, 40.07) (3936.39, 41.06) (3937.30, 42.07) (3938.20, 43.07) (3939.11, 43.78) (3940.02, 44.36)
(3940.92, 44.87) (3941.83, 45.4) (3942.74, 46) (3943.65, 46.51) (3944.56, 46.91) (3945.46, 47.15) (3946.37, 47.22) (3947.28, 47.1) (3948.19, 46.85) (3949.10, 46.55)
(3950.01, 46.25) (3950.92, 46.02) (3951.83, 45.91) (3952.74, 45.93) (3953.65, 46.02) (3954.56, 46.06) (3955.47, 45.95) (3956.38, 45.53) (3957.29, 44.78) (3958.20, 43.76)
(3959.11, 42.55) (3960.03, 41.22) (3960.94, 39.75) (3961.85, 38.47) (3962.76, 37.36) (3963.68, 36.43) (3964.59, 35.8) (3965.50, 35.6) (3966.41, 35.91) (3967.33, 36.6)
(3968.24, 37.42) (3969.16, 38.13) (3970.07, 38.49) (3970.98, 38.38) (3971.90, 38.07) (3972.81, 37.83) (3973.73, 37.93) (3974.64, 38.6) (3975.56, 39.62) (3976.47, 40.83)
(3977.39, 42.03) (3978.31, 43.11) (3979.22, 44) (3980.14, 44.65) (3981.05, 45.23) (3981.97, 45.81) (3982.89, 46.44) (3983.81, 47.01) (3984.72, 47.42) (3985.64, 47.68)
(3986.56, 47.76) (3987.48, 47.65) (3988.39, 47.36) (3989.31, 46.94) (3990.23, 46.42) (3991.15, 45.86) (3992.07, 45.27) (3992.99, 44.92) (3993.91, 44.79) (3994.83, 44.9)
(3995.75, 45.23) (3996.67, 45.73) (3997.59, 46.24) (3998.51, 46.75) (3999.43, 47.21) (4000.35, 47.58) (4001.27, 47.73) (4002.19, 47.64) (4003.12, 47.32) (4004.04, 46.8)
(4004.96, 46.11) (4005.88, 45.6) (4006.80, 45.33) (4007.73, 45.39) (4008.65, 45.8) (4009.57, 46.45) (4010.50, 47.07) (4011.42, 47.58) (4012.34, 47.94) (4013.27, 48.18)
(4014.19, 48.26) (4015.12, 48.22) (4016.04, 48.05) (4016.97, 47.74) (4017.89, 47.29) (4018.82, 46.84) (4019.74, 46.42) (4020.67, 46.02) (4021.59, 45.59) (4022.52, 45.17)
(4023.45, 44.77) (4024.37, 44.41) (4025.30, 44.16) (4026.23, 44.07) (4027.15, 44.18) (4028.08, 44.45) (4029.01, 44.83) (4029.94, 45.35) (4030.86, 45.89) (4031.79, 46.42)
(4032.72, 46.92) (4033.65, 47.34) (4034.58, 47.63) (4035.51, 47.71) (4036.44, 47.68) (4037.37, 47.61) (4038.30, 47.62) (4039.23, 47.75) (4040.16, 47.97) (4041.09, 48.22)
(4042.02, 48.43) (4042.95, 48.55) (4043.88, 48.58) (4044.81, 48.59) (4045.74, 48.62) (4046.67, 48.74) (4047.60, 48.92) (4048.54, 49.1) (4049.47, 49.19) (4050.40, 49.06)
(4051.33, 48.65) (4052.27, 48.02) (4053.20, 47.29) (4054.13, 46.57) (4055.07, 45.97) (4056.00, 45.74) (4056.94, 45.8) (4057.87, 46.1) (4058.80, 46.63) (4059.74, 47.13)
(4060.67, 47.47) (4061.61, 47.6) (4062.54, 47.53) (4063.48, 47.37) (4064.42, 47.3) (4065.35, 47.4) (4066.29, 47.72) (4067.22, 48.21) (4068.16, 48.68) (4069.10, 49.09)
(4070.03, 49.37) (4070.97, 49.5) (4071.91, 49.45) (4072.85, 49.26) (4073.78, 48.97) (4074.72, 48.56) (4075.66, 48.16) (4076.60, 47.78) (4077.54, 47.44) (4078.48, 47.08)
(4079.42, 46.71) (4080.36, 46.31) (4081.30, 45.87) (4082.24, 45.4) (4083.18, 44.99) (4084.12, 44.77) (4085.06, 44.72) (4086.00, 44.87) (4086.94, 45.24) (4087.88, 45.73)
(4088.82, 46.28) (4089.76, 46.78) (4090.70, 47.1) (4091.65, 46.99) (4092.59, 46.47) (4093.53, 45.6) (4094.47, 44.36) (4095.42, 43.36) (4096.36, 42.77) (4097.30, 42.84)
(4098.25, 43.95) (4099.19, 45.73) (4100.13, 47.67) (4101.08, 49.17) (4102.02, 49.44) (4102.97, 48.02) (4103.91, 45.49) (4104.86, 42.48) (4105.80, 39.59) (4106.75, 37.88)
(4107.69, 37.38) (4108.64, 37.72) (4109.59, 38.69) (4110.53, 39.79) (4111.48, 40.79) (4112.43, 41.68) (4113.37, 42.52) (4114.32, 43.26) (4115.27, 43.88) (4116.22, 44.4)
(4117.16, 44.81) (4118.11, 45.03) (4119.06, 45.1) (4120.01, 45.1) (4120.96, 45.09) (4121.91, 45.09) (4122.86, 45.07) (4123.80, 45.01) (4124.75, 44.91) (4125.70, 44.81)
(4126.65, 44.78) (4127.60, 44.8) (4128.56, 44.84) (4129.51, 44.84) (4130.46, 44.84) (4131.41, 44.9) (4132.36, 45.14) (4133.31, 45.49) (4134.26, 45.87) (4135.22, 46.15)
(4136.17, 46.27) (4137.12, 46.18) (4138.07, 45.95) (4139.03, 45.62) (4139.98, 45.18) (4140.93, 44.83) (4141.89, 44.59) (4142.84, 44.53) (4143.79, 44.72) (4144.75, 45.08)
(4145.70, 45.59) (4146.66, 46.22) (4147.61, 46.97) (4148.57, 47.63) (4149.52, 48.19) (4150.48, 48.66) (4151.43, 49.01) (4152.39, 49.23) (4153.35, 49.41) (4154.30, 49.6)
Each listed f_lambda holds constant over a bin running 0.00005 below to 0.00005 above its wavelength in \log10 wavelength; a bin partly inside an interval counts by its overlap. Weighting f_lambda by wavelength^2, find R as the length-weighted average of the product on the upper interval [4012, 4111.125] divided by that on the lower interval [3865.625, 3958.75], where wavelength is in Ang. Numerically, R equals 1.13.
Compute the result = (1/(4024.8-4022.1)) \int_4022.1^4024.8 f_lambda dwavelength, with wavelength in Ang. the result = 44.8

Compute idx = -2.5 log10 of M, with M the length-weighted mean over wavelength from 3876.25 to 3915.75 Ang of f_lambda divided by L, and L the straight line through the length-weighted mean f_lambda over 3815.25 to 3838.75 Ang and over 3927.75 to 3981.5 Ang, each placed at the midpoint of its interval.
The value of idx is -0.09 mag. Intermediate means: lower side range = 38.1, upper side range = 42.1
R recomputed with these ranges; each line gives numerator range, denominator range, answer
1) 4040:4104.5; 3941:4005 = 1.13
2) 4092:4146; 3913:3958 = 1.09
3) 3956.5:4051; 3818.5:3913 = 1.13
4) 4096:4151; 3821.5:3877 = 1.21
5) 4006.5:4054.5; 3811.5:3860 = 1.27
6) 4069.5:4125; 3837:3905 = 1.16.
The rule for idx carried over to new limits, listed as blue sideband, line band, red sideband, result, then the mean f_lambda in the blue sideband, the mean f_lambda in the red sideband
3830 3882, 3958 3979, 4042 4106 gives 0.154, 42.5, 47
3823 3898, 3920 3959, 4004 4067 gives 0.003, 42.1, 47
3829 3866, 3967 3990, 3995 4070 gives 0.069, 41.7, 47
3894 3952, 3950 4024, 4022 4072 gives 0.044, 44.8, 47.3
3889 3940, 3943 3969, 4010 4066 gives 0.057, 44.3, 47.1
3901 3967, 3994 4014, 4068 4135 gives -0.048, 44.2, 45.1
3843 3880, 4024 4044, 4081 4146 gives -0.044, 45.2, 44.5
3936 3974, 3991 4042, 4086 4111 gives -0.080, 42.4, 44.1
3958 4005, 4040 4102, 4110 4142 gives -0.075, 43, 44.6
